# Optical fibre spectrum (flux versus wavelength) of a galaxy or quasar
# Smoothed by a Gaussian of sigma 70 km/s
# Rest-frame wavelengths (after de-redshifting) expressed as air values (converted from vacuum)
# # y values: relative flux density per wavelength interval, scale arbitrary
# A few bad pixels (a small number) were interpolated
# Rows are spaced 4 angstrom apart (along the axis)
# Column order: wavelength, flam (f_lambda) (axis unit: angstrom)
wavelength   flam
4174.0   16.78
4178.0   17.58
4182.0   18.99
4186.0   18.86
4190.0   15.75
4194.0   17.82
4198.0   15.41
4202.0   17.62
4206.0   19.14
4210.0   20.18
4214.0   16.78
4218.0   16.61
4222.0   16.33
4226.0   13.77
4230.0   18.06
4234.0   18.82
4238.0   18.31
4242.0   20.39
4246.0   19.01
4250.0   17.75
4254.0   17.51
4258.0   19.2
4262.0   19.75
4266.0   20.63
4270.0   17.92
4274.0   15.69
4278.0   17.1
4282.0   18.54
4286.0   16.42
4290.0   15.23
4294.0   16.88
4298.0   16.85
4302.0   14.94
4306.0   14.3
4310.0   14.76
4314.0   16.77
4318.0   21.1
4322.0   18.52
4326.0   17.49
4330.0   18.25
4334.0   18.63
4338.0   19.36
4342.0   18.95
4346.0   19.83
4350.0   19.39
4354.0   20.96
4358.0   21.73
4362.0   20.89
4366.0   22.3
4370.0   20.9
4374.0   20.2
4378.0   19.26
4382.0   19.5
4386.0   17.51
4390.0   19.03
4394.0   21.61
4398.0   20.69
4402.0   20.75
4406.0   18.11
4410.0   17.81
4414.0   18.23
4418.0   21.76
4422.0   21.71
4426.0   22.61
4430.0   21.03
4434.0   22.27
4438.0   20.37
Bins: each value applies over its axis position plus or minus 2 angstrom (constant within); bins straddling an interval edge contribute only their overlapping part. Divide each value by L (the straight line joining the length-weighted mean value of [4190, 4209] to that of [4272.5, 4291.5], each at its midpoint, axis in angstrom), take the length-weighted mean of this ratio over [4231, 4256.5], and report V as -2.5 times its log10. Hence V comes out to -0.10 mag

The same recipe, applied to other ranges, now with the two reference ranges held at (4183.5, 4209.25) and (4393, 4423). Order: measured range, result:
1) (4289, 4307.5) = 0.19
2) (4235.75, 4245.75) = -0.07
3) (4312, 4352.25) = 0.02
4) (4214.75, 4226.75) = 0.13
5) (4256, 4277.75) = -0.01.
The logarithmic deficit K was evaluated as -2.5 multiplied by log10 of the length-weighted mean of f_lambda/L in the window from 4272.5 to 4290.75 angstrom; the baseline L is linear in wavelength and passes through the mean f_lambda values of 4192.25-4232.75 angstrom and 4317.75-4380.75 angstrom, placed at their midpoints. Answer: 0.11 mag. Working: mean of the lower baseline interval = 17.2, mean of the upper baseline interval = 19.8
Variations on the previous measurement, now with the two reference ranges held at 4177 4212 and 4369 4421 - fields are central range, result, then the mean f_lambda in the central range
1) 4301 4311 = 0.28 mag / 14.6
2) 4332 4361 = -0.03 mag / 19.9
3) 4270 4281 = 0.11 mag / 16.9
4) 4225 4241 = 0.04 mag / 17.7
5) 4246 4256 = 0.03 mag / 17.9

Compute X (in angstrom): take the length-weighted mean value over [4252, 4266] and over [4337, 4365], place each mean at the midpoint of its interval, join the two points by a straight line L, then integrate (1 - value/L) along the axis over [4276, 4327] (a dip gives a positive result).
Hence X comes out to 7.3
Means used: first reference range 19.1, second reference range 20.3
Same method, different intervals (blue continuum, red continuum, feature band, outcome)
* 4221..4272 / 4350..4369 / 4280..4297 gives 2.3 angstrom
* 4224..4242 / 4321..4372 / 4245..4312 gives 4.6 angstrom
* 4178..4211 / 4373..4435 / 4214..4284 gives 2.0 angstrom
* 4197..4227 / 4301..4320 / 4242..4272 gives -3.8 angstrom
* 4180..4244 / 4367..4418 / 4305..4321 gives 1.5 angstrom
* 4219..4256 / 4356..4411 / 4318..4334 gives 0.5 angstrom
